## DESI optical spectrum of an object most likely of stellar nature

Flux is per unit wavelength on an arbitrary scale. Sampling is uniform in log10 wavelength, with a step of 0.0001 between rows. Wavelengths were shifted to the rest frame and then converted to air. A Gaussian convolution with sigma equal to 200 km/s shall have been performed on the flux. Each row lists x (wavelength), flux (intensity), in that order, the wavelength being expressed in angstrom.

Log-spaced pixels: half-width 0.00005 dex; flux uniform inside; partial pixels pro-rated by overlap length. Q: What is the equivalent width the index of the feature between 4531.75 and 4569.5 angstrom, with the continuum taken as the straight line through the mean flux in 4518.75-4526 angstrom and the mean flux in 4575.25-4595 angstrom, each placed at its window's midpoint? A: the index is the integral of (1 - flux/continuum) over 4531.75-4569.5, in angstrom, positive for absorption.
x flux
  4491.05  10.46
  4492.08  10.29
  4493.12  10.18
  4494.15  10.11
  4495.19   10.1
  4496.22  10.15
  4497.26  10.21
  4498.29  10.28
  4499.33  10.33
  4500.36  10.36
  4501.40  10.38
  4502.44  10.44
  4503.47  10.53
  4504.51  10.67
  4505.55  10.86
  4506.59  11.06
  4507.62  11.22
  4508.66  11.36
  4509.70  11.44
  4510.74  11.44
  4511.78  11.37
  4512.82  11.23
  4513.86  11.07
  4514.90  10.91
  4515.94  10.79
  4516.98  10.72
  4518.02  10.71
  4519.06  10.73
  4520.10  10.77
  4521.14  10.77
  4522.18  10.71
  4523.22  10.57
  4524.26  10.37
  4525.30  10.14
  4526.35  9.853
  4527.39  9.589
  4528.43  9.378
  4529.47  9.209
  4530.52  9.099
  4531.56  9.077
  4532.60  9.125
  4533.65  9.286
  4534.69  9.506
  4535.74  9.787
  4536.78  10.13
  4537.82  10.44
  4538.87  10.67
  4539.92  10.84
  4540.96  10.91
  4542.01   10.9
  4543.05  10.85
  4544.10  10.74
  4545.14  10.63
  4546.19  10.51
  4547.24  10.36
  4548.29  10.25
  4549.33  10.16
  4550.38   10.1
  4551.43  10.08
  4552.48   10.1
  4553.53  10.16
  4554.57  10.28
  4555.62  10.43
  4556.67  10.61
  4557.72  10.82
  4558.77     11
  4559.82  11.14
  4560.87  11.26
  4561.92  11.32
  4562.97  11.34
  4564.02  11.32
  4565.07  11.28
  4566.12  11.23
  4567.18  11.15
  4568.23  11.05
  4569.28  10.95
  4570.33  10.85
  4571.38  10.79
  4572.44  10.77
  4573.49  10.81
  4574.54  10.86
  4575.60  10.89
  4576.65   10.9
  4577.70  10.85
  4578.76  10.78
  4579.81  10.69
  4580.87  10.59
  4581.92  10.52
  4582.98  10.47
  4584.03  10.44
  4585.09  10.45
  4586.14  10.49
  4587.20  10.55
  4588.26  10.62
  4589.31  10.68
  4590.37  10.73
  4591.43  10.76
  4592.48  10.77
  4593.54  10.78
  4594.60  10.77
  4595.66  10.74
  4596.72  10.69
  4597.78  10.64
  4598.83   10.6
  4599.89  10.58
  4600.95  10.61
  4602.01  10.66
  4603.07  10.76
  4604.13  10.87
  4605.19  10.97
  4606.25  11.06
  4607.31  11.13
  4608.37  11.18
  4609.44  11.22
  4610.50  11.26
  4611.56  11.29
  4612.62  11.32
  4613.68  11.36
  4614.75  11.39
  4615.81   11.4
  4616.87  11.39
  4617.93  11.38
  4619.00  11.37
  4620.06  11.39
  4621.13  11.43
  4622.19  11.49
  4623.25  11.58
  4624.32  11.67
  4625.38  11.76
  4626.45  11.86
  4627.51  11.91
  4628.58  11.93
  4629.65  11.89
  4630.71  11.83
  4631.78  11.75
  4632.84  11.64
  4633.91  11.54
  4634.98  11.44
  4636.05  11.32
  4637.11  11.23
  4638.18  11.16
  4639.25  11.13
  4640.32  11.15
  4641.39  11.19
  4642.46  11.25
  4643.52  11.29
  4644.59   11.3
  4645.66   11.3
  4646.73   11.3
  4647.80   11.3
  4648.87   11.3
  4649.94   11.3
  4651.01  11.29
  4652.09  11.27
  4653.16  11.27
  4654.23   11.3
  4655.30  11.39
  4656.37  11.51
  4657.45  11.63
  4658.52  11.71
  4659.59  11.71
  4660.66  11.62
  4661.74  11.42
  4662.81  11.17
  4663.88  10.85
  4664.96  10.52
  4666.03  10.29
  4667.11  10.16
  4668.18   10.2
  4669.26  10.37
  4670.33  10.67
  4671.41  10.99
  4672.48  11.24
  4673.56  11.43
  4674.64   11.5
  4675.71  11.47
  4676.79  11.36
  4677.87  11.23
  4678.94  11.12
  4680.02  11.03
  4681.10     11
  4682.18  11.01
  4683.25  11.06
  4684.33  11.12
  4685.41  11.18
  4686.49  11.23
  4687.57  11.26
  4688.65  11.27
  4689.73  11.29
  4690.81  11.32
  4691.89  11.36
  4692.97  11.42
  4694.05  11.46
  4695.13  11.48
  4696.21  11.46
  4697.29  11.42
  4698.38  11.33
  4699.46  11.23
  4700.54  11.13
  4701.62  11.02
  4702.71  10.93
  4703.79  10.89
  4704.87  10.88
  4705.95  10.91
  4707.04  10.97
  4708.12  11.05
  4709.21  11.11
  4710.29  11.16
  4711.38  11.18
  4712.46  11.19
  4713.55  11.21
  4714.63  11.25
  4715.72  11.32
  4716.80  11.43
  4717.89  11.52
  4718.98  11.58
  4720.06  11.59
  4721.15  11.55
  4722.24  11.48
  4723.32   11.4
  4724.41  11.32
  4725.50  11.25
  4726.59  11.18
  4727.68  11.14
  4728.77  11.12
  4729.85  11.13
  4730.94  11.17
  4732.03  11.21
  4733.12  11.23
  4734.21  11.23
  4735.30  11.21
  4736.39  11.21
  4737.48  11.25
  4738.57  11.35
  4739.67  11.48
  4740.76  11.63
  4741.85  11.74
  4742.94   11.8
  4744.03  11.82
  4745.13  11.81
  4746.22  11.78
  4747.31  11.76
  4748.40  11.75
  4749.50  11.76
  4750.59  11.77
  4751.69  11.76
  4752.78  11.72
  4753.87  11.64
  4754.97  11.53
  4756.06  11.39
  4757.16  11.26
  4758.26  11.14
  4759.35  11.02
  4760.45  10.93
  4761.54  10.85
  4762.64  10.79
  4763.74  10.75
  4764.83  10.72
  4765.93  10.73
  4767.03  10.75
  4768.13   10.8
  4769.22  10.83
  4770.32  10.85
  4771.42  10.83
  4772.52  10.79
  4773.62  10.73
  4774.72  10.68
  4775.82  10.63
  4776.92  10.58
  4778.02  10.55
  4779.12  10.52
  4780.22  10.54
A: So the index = 0.2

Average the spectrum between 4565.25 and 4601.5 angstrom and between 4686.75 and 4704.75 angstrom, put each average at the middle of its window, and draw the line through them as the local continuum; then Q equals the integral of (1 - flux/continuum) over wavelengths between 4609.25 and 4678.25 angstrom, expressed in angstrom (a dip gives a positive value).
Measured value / -1.88 angstrom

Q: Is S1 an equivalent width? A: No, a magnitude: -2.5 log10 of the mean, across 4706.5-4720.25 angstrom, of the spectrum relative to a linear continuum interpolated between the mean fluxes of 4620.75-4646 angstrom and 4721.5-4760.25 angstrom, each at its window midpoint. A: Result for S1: 0.02 mag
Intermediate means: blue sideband 11.5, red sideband 11.4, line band 11.3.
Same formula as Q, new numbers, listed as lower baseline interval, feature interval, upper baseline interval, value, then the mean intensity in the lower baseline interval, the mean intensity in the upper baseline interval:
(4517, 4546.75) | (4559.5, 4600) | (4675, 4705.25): -1.2 angstrom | 10.2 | 11.2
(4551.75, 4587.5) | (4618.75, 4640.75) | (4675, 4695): -1.0 angstrom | 10.8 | 11.2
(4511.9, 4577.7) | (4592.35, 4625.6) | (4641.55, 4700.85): -0.7 angstrom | 10.5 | 11.2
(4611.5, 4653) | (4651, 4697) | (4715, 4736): 0.8 angstrom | 11.4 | 11.3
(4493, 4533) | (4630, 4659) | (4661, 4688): -1.3 angstrom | 10.5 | 11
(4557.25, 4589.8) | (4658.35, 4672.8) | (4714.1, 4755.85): 0.4 angstrom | 10.9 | 11.5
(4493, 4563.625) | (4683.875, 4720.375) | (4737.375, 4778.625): -0.7 angstrom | 10.5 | 11.2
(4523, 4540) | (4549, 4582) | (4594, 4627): -1.3 angstrom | 9.79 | 11.2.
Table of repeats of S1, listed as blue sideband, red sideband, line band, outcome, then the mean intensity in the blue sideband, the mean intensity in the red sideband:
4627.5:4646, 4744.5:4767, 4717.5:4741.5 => 0.00 mag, 11.4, 11.3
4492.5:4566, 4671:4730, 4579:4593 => 0.01 mag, 10.5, 11.2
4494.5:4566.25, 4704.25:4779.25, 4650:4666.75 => -0.03 mag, 10.5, 11.2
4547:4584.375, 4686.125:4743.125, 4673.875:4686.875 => 0.00 mag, 10.7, 11.3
